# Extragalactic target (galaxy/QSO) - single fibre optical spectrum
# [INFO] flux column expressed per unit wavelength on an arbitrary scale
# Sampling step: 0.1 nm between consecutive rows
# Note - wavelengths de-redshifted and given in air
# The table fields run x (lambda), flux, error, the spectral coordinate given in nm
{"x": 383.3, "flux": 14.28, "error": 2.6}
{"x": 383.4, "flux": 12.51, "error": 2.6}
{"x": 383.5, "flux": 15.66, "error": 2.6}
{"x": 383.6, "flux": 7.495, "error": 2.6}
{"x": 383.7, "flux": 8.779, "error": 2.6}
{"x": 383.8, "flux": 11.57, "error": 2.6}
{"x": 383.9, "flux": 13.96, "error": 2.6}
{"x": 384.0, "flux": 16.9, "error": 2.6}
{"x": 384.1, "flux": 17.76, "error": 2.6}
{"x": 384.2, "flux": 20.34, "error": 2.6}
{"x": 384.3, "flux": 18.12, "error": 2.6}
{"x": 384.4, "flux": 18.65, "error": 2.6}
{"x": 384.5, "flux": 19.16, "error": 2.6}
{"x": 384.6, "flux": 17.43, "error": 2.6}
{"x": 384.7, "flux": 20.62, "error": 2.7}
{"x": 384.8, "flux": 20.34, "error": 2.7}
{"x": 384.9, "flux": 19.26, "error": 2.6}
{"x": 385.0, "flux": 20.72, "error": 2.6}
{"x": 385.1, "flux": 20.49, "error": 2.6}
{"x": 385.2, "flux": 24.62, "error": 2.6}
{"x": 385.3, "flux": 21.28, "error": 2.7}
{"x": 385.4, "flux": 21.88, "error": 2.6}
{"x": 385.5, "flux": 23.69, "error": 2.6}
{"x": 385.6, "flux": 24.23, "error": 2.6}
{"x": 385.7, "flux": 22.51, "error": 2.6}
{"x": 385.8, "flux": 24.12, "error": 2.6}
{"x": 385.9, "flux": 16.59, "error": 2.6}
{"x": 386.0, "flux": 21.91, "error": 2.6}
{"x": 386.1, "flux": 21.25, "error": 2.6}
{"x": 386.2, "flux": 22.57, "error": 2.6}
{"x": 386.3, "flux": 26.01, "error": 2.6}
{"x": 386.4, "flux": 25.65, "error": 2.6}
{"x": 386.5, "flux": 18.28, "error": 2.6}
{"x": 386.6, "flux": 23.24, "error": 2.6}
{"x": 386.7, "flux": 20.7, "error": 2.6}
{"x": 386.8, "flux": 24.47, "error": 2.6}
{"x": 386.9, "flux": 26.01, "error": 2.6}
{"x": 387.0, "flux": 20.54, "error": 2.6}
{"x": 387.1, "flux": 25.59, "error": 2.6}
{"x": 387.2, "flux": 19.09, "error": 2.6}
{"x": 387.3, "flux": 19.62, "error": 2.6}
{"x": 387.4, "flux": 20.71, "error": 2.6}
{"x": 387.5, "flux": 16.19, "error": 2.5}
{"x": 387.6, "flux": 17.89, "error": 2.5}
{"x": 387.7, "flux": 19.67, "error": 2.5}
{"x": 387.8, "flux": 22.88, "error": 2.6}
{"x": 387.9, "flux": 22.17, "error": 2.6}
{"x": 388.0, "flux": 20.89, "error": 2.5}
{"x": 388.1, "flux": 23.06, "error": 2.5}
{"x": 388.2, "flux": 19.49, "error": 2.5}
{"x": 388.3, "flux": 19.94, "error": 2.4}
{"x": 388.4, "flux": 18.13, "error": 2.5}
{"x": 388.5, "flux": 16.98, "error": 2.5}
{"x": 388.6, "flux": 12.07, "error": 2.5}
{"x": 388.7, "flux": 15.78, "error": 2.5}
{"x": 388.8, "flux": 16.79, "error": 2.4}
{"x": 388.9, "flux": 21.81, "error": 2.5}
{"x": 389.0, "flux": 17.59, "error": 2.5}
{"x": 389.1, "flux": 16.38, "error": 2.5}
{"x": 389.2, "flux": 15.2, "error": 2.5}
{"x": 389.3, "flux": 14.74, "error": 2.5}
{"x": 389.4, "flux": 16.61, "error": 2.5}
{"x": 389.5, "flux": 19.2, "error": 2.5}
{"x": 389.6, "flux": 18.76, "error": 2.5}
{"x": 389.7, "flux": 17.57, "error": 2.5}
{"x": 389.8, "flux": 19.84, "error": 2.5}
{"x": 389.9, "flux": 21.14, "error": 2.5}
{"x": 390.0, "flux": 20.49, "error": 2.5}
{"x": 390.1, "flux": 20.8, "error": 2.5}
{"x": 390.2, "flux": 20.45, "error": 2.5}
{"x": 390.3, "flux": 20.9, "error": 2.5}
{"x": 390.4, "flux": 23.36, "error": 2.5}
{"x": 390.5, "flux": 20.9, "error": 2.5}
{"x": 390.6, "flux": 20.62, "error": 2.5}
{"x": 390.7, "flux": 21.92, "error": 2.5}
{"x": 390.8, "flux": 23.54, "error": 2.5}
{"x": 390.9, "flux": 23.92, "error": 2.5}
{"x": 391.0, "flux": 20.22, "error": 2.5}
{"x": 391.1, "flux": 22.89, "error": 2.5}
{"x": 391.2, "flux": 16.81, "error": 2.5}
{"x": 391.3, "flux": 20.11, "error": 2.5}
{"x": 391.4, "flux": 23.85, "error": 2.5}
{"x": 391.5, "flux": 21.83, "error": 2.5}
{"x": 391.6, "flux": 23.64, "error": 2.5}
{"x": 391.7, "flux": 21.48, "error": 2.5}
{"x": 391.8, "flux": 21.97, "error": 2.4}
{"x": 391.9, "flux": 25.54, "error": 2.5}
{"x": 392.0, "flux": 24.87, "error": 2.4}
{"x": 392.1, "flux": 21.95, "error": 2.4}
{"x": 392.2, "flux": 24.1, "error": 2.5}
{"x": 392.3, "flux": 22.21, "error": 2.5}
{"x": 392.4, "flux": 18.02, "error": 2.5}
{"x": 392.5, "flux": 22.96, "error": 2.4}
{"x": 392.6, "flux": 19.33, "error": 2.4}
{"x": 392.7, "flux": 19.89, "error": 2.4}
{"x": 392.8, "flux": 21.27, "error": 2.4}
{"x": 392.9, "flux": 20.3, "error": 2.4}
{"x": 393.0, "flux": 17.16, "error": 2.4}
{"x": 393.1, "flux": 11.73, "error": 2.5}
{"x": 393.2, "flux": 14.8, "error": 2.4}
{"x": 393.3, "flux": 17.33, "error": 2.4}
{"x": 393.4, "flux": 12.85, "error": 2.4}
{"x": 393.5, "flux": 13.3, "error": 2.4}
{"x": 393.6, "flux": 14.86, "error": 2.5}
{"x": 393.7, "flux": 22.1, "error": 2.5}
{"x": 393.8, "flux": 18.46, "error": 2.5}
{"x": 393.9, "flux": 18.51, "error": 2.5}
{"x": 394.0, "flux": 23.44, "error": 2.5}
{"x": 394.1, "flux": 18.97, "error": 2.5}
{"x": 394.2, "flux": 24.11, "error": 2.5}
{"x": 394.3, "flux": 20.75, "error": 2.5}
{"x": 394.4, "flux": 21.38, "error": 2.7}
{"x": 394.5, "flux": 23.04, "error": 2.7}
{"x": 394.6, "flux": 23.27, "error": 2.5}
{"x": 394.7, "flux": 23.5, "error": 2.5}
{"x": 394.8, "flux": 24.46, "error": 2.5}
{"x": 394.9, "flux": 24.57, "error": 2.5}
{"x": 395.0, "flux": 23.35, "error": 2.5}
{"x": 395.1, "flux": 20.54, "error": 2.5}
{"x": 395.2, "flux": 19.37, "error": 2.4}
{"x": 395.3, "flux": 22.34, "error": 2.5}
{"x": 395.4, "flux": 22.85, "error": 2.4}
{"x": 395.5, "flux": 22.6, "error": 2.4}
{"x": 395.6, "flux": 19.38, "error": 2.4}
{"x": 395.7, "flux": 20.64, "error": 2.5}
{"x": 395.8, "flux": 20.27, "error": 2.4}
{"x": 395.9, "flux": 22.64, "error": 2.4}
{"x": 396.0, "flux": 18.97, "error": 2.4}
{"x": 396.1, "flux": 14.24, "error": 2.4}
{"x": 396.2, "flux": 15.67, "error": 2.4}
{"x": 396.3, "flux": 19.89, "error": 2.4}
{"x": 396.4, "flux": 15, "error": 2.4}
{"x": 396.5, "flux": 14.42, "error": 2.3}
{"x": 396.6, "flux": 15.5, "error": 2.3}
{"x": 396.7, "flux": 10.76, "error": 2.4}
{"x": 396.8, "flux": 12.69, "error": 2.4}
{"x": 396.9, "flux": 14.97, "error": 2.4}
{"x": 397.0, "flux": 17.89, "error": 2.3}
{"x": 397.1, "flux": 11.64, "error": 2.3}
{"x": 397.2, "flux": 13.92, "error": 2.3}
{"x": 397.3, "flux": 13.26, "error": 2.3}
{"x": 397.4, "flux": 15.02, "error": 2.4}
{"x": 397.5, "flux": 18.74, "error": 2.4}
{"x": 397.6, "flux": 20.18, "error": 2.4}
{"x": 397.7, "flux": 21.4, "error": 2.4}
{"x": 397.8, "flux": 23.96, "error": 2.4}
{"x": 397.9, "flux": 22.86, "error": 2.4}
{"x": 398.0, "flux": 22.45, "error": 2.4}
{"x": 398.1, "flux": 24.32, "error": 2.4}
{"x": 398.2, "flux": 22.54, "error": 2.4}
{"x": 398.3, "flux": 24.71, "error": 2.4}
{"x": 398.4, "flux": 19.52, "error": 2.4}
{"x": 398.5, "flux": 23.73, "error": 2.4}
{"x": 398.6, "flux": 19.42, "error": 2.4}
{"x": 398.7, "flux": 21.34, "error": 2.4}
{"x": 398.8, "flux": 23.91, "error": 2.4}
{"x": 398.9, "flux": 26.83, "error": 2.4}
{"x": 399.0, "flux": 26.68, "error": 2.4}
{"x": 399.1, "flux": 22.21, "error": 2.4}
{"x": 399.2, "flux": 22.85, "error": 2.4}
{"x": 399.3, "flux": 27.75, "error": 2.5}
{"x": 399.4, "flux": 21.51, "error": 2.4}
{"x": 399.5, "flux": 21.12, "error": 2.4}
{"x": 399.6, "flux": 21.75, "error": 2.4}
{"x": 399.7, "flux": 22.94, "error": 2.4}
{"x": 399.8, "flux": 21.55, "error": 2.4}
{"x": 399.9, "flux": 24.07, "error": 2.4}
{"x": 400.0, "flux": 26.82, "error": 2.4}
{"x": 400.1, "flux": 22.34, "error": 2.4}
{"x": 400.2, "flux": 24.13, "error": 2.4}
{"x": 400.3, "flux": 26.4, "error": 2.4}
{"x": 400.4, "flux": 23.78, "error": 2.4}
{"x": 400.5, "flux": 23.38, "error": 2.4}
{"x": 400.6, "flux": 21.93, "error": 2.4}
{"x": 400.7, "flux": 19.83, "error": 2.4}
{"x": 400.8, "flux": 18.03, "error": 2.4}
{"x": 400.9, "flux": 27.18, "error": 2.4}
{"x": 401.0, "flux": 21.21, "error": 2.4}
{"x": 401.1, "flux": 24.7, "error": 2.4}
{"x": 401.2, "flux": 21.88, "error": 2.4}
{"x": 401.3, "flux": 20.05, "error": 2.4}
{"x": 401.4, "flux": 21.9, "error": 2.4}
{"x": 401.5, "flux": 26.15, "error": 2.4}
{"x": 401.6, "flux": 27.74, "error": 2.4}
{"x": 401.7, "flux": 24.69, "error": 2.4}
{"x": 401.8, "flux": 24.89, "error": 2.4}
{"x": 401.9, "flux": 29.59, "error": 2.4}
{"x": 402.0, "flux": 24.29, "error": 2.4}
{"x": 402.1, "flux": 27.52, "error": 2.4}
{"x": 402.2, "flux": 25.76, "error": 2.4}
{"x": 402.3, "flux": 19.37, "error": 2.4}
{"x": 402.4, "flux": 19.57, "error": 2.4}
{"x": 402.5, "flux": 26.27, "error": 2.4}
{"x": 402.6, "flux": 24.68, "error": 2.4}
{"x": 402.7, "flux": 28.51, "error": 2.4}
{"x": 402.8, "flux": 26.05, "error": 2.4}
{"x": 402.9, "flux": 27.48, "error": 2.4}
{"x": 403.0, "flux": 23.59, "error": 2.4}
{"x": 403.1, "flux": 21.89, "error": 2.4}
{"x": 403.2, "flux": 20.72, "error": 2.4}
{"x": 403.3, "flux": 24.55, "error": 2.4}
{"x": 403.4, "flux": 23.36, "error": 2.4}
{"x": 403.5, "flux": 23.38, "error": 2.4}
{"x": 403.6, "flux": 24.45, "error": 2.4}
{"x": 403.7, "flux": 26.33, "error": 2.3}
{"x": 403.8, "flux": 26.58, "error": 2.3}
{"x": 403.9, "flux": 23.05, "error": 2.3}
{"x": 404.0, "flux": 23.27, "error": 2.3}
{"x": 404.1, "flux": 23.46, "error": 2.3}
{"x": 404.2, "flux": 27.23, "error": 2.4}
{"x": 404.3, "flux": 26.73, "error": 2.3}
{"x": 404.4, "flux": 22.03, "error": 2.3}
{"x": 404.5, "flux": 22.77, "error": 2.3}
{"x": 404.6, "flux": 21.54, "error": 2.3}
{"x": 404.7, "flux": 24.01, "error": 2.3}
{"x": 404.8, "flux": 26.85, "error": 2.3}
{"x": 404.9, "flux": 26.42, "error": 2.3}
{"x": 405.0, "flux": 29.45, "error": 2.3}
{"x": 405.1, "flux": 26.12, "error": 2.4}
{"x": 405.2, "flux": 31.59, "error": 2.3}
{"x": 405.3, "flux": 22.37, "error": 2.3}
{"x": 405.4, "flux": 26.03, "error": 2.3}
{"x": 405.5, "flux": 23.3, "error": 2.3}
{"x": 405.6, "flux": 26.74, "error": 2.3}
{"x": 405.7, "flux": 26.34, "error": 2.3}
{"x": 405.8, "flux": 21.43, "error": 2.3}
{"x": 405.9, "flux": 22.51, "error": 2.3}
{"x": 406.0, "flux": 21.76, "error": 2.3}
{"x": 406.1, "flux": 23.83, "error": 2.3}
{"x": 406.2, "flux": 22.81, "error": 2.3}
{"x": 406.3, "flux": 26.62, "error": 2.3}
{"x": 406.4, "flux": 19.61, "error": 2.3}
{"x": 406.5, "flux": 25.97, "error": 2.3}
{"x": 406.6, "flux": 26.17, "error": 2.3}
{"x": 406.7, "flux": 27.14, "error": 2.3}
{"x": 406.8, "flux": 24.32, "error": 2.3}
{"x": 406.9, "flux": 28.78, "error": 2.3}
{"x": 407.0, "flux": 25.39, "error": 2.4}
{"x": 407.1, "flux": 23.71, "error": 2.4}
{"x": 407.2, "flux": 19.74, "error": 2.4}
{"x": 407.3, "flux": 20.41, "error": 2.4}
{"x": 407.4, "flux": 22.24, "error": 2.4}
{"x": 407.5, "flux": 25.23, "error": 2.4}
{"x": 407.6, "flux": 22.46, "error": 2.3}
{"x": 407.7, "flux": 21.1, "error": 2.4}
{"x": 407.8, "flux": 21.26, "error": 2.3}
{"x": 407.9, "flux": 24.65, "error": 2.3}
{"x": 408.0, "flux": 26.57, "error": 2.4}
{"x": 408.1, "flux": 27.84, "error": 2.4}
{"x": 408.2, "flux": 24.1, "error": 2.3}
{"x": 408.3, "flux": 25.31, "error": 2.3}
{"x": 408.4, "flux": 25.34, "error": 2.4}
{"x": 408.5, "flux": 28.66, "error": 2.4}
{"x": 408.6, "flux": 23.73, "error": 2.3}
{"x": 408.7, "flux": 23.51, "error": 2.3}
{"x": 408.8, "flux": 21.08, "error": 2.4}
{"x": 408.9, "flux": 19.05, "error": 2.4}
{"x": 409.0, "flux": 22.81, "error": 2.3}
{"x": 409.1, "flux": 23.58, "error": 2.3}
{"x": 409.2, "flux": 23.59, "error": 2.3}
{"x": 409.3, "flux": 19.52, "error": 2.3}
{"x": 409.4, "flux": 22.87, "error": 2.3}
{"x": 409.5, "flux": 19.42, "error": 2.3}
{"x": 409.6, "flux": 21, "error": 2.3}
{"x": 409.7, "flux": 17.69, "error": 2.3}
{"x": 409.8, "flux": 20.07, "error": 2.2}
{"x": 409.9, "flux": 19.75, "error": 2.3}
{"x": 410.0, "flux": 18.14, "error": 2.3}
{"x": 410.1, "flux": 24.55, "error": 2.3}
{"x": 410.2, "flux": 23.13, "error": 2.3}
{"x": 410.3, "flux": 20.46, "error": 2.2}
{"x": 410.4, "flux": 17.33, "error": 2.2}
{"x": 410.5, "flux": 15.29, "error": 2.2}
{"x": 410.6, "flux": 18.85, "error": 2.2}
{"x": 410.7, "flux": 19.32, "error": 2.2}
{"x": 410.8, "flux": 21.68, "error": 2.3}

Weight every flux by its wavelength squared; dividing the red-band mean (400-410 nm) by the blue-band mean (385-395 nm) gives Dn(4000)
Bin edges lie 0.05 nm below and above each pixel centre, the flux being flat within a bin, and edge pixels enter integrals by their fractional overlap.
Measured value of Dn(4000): 1.3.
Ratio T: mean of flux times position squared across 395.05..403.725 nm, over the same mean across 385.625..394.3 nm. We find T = 1.1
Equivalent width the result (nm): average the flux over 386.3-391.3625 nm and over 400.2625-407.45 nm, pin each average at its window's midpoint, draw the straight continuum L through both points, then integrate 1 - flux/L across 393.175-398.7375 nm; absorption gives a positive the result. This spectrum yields 0.69 nm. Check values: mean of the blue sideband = 20.1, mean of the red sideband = 24.3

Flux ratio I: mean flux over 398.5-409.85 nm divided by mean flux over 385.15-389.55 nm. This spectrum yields 1.2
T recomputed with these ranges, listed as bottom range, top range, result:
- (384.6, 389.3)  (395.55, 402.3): 1.11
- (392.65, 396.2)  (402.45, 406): 1.31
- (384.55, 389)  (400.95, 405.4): 1.29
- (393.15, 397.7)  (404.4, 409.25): 1.38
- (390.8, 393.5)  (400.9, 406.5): 1.28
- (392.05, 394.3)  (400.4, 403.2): 1.31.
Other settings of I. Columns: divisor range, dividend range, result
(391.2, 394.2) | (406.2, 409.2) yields 1.20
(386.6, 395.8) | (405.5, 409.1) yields 1.18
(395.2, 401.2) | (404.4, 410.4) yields 1.14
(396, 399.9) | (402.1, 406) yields 1.25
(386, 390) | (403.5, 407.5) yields 1.24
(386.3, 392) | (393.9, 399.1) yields 0.99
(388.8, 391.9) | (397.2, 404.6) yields 1.15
